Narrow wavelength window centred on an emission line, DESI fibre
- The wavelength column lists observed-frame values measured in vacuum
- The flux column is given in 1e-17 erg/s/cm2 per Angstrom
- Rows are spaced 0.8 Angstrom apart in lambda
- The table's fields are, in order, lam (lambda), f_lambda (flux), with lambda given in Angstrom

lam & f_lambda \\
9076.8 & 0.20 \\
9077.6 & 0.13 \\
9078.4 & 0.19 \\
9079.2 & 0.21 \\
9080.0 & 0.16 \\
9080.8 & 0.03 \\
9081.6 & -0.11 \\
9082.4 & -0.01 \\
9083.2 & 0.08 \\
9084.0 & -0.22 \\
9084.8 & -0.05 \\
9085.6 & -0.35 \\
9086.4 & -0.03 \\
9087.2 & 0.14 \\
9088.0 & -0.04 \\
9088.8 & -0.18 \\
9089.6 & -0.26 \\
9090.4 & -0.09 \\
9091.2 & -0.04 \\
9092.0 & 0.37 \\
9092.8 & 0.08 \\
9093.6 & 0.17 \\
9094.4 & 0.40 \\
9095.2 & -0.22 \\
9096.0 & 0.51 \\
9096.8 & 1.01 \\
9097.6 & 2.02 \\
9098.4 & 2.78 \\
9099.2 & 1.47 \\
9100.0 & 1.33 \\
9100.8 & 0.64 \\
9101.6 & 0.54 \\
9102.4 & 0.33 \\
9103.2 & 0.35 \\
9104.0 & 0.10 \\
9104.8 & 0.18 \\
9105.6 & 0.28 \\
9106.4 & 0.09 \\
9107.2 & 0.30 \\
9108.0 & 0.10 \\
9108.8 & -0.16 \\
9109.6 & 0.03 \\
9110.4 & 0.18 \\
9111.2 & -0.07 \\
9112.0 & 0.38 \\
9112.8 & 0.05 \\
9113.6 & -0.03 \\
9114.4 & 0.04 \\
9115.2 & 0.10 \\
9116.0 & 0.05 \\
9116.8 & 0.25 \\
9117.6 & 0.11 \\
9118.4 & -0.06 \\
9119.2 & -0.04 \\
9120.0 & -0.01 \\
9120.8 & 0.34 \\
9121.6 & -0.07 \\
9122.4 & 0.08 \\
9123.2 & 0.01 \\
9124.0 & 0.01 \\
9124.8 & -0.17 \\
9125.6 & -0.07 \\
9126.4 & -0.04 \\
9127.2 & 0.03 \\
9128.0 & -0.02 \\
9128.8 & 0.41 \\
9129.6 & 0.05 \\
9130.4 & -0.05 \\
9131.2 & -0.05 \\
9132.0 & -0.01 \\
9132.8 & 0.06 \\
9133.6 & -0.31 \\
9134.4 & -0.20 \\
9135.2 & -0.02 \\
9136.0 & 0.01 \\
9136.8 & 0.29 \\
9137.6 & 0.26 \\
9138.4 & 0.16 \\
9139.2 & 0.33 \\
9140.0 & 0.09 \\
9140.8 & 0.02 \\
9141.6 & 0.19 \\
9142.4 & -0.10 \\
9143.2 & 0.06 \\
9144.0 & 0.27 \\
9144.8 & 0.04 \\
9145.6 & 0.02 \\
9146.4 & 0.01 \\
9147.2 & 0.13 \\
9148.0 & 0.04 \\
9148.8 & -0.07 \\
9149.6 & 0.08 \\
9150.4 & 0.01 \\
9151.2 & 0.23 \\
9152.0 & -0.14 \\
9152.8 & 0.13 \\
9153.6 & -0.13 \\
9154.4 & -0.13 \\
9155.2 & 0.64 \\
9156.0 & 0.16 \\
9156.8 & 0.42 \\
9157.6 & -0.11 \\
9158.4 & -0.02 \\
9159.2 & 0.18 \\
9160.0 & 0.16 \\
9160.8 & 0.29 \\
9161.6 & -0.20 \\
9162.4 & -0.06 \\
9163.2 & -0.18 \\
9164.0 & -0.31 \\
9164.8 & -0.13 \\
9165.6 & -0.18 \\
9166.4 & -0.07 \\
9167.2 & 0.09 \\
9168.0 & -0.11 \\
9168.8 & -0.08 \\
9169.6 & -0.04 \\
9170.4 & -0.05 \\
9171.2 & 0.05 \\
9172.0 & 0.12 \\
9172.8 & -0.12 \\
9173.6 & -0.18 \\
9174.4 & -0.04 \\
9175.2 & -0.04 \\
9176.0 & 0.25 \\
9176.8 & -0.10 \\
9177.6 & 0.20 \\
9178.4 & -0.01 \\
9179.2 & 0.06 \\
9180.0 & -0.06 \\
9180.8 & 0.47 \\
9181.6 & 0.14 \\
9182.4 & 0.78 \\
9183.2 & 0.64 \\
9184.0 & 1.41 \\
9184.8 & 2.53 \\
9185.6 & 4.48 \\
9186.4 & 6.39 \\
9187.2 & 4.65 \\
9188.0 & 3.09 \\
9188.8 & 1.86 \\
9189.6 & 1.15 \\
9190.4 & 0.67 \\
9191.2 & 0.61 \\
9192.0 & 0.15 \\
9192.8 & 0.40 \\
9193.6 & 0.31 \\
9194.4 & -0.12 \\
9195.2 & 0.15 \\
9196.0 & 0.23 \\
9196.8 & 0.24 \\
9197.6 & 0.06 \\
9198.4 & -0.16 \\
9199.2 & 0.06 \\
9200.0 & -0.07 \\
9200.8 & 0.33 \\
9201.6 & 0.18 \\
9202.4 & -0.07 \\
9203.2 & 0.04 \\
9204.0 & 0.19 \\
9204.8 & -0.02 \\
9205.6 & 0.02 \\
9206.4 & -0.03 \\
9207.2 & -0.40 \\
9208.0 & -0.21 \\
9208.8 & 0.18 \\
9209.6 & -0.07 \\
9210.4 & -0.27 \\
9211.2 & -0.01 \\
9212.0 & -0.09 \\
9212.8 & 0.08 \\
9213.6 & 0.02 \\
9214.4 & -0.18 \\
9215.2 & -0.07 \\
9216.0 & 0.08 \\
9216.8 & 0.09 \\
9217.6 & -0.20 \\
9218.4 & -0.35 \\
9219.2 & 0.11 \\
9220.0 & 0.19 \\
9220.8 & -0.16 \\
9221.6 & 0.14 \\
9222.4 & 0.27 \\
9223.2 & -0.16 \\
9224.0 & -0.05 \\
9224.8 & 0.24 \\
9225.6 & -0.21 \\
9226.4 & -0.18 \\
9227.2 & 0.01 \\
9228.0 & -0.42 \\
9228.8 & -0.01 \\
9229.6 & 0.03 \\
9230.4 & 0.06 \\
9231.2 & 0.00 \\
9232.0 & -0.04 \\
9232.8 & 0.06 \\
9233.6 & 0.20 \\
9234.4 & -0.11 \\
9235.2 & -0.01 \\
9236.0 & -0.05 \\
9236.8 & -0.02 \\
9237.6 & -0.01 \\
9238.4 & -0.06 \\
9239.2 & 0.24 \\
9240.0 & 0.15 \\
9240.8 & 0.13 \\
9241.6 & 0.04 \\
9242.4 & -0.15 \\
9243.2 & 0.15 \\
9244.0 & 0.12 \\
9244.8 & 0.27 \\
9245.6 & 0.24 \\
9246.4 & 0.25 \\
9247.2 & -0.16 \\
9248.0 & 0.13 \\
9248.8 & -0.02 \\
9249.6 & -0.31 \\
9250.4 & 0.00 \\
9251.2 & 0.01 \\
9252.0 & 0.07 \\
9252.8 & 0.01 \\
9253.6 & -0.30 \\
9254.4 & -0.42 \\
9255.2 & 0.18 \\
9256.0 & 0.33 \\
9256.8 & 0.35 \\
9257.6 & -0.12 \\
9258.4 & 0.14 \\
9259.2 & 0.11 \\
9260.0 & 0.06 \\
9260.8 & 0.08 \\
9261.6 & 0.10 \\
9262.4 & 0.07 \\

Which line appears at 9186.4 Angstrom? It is [O III] 5007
